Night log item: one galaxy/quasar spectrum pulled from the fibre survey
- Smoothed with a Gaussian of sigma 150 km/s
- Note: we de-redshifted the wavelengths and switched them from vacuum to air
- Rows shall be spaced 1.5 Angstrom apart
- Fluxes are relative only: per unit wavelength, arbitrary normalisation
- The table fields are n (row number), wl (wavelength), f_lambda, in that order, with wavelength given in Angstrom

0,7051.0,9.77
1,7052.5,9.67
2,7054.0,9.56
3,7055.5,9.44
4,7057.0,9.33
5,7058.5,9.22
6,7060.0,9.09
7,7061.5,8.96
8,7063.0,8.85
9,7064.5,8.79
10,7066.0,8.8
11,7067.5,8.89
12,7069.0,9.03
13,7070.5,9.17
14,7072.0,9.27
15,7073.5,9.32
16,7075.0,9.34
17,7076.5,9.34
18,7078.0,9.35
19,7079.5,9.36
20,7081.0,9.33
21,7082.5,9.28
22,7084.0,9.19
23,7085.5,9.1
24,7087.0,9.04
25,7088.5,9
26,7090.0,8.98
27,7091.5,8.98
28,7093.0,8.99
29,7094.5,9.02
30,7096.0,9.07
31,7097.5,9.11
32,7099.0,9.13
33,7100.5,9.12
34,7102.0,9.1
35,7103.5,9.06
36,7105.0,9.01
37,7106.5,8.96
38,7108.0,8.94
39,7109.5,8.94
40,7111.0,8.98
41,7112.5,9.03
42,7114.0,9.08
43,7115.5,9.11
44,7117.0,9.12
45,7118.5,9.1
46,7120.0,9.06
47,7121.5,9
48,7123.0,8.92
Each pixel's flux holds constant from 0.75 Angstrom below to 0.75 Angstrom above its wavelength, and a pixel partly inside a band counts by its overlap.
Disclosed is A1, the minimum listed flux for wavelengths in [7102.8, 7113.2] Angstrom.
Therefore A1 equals 8.94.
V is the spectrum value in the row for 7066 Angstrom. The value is 8.8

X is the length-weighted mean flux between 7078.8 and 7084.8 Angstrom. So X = 9.29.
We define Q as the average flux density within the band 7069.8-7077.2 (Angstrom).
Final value 9.29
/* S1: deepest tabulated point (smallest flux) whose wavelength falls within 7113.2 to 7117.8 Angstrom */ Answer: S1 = 9.08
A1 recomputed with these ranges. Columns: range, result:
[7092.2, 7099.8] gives 8.99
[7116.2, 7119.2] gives 9.1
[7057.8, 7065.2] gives 8.79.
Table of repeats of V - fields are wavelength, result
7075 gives 9.34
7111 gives 8.98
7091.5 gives 8.98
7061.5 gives 8.96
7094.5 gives 9.02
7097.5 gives 9.11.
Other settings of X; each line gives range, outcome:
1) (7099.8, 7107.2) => 9.05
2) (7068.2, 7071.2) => 9.1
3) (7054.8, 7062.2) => 9.21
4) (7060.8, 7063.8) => 8.9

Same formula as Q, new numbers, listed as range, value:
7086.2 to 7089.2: 9.02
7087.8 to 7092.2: 8.99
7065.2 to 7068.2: 8.84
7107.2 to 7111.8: 8.95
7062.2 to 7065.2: 8.82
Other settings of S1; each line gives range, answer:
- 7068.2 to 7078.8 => 9.03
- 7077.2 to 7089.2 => 9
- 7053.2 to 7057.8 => 9.33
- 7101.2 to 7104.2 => 9.06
